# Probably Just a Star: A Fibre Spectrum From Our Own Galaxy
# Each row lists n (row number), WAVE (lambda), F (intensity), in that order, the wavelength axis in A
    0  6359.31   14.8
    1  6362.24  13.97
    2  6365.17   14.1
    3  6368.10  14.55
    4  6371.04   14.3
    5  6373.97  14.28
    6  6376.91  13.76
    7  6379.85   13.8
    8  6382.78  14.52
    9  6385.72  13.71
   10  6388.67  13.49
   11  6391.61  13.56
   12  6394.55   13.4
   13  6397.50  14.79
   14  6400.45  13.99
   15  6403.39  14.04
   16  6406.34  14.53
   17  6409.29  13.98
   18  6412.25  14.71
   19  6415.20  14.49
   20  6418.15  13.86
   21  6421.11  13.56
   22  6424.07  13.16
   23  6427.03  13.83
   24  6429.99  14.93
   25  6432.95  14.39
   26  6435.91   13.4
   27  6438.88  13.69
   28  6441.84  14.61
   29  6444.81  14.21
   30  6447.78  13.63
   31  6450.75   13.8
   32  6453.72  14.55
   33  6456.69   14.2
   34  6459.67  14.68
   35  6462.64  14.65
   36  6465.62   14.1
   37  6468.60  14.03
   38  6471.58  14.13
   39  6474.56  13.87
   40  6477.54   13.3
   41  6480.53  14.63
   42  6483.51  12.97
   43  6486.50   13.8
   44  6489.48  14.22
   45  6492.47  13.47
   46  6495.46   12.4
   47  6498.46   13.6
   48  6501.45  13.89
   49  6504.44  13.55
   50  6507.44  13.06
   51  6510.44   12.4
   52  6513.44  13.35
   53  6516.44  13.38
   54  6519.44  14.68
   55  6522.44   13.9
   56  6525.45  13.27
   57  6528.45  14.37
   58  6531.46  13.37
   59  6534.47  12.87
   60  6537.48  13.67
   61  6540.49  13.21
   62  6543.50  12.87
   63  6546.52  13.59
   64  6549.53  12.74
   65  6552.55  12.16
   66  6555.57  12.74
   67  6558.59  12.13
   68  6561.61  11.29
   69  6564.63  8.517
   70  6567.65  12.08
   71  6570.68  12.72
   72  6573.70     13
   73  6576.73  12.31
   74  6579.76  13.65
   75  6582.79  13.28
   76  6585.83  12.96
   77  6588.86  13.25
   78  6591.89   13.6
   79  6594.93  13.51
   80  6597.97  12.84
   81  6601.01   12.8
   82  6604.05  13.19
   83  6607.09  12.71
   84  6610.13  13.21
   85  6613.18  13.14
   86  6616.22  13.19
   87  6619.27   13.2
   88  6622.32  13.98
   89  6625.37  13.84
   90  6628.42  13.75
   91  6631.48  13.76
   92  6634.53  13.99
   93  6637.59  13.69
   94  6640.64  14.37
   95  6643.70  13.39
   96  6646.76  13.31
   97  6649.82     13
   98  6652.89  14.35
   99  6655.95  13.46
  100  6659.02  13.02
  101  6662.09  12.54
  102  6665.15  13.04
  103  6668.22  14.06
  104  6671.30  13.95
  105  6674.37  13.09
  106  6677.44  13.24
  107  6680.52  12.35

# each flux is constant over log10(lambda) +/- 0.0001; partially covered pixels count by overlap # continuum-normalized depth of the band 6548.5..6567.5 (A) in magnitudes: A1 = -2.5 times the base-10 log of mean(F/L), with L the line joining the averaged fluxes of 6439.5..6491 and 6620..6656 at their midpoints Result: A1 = 0.196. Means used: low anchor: 14.1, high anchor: 13.7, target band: 11.6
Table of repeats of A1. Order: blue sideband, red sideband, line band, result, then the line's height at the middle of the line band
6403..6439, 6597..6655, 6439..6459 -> -0.01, 14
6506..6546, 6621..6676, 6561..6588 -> 0.10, 13.5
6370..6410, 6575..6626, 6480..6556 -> 0.01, 13.5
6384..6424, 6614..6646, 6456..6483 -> -0.02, 13.9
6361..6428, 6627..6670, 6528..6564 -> 0.08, 13.7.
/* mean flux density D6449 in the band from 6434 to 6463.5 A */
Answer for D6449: 14.1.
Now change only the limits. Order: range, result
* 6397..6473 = 14.1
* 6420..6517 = 13.8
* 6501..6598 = 13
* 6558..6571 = 11.2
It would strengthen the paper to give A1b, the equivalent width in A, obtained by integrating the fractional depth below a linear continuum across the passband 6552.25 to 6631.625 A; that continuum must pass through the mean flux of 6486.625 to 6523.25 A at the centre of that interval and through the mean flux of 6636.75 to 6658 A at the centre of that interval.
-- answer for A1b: 4.3 A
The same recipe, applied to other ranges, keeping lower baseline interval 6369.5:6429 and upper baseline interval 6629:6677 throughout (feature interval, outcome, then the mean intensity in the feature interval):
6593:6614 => 0.9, 13.1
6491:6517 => 1.1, 13.2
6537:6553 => 0.8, 13.1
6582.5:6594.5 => 0.3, 13.3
